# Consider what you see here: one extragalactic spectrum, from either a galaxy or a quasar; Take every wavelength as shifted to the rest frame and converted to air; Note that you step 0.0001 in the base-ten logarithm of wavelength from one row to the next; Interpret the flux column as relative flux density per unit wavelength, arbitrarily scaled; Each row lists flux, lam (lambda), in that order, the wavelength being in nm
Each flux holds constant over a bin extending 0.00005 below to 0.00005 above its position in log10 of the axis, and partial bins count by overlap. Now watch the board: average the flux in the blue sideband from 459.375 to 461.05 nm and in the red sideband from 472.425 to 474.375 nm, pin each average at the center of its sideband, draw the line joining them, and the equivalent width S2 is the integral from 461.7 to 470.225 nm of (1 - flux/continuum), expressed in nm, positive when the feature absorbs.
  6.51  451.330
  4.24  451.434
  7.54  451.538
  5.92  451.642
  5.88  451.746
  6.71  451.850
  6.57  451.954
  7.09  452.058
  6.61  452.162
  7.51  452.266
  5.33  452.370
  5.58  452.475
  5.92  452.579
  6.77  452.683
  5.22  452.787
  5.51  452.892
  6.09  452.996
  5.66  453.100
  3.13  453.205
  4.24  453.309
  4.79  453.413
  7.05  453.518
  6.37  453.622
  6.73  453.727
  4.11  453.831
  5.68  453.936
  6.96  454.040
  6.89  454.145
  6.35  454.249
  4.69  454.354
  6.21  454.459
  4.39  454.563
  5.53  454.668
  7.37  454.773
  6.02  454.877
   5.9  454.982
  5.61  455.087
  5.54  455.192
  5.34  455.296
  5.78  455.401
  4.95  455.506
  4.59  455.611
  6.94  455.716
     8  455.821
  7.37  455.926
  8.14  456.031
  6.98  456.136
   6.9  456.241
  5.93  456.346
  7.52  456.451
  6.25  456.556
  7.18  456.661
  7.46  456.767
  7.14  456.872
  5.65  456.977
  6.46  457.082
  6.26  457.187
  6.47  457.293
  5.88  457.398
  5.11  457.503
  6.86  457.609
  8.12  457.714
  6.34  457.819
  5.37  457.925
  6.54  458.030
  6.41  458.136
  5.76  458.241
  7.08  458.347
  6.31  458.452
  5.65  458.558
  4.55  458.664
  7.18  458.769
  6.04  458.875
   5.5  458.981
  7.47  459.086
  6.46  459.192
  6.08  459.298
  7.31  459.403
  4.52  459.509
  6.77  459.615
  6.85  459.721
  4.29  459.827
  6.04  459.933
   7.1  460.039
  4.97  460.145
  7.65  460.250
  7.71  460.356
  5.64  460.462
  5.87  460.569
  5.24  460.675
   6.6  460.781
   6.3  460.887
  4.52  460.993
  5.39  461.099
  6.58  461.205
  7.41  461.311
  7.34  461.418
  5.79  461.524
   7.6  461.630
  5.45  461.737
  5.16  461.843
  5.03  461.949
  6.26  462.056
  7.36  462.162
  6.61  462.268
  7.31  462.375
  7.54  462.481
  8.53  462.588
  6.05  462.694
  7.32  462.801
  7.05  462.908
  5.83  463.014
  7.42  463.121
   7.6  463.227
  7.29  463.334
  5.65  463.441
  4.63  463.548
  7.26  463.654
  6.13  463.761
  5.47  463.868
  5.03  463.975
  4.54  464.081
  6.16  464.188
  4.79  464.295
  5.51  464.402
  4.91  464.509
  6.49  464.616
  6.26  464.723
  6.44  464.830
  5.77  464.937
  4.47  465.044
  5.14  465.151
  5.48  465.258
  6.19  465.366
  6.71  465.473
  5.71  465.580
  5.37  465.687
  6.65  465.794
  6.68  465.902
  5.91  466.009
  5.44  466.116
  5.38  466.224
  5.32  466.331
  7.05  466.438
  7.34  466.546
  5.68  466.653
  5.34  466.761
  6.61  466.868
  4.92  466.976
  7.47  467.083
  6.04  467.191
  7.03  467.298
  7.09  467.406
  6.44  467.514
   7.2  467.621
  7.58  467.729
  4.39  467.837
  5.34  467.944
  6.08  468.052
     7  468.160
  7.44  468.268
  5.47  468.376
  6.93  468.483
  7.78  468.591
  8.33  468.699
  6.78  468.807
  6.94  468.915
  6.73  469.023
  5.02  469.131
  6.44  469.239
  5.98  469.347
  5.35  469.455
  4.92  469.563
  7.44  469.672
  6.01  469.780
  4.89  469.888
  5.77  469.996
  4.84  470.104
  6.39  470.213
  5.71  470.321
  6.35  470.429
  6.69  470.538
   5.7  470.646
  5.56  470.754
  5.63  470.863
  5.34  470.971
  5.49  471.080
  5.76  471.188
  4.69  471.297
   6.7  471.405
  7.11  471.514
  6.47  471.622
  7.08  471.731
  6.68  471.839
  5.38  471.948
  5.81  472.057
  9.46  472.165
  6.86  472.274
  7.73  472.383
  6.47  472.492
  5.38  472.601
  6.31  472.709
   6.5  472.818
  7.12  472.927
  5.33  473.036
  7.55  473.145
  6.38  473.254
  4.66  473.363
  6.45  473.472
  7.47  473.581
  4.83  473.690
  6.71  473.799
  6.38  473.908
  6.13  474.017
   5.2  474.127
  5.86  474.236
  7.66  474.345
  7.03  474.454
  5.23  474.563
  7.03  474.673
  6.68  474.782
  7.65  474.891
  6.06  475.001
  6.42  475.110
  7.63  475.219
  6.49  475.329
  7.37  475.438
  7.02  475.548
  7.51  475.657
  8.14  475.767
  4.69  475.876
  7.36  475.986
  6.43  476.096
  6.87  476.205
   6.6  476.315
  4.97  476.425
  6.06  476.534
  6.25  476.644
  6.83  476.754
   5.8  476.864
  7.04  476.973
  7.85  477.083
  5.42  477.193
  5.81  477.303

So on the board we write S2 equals -0.07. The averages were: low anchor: 6.06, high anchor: 6.24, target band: 6.19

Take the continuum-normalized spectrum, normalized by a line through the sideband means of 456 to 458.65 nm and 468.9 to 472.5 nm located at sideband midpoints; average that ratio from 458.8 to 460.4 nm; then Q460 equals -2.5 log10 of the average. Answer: 0.02 mag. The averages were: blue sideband 6.51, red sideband 6.15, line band 6.32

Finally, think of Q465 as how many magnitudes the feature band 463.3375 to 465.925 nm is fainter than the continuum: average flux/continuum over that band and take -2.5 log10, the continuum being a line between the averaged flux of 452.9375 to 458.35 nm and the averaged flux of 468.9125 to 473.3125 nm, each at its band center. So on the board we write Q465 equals 0.08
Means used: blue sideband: 6.15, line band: 5.74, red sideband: 6.18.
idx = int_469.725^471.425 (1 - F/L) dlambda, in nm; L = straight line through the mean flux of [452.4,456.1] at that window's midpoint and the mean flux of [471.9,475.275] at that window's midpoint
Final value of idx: 0.186 nm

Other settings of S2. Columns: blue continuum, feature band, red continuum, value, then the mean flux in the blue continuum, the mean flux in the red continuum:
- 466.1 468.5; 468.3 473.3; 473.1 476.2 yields 0.103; 6.29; 6.58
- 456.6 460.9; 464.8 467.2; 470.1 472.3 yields 0.109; 6.3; 6.2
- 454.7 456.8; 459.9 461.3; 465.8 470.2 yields 0.049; 6.47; 6.26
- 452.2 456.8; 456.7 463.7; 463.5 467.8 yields -0.420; 6.05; 5.99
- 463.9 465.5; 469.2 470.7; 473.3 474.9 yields 0.023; 5.57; 6.3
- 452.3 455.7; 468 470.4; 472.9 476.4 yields 0.009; 5.66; 6.54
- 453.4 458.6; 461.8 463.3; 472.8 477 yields -0.109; 6.27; 6.49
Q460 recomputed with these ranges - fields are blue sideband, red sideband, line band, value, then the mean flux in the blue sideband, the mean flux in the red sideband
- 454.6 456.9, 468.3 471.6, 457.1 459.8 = 0.02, 6.45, 6.1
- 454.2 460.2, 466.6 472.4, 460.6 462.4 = 0.01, 6.24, 6.28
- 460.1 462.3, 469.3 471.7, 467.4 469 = -0.13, 6.22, 5.86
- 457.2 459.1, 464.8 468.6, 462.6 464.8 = 0.01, 6.23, 6.17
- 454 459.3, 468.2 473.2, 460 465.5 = 0.02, 6.3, 6.31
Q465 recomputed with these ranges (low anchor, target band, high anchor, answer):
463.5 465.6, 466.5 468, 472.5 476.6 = -0.08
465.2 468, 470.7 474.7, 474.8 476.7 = 0.03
